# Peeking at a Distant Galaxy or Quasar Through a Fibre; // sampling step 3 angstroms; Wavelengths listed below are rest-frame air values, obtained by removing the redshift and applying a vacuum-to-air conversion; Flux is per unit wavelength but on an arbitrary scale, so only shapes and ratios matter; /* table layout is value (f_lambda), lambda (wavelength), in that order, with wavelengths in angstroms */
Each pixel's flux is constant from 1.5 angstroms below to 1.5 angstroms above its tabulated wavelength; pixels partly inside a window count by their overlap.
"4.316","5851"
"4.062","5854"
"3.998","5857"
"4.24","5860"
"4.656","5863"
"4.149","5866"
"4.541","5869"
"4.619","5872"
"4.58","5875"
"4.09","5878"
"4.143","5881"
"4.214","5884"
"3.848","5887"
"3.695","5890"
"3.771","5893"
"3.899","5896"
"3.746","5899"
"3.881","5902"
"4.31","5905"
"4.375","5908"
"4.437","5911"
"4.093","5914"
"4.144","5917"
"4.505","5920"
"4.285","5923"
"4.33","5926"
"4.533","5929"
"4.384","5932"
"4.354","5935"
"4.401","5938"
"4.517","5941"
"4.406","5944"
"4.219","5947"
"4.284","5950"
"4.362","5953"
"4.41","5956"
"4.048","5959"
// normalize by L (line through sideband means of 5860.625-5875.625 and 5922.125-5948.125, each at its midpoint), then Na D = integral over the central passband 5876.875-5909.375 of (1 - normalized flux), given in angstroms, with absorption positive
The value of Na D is 3.3 angstroms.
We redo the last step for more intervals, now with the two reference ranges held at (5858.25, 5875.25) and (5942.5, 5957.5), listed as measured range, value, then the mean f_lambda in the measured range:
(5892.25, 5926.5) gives 1.87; 4.15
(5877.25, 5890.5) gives 1.23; 4.02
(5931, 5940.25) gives -0.07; 4.39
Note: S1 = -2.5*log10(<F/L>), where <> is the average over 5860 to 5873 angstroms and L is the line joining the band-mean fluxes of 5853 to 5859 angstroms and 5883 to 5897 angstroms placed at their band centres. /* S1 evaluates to -0.12 mag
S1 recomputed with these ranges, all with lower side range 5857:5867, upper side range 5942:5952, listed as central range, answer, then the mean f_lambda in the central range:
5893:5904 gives 0.12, 3.85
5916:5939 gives -0.01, 4.37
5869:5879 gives -0.04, 4.46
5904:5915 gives 0.00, 4.31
